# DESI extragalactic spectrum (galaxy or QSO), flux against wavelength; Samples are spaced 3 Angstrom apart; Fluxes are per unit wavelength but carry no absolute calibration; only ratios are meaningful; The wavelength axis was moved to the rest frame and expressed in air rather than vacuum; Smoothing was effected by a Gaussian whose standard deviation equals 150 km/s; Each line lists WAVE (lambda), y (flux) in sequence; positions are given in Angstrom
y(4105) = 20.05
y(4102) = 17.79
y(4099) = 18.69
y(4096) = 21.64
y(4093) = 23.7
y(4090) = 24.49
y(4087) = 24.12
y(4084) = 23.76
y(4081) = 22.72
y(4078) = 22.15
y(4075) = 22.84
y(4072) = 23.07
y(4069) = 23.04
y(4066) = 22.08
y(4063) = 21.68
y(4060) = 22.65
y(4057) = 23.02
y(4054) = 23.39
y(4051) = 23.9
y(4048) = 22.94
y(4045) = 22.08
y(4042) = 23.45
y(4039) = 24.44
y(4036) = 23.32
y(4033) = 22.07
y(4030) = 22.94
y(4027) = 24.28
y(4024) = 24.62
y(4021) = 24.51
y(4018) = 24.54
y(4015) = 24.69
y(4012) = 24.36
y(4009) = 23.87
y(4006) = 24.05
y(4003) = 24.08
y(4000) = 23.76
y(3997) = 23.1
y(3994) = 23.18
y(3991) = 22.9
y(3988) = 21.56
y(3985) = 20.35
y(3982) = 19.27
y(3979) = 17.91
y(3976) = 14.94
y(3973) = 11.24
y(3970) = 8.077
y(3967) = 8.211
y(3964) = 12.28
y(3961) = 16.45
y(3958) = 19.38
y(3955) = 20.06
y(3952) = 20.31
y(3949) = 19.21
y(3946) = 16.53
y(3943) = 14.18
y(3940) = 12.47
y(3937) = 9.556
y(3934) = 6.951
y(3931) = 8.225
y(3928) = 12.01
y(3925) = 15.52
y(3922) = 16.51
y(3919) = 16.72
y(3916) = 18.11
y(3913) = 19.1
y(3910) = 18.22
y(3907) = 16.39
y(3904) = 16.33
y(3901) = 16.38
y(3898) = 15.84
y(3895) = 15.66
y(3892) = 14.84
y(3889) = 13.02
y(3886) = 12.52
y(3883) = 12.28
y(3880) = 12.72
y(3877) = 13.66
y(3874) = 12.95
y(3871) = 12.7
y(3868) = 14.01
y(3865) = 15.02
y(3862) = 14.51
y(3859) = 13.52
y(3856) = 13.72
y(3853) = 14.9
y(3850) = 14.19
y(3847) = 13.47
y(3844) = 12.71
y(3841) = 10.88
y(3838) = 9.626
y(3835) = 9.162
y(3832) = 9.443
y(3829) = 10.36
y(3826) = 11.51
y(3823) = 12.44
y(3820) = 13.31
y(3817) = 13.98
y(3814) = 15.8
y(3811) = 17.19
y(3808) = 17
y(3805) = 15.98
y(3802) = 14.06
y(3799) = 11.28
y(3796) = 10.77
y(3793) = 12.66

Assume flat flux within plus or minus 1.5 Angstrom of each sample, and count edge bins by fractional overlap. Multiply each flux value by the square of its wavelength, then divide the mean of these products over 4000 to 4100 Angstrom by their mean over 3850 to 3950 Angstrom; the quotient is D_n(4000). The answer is 1.75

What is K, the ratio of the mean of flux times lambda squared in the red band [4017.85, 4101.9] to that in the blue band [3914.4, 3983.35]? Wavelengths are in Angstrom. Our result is 1.7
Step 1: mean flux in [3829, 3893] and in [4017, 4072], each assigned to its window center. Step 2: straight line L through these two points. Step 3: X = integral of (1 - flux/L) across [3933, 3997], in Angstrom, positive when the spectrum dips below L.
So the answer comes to 9.0 Angstrom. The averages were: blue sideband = 12.8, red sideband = 23.3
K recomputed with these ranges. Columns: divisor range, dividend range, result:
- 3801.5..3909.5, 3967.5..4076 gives 1.74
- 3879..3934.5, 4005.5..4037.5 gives 1.72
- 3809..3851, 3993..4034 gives 2.11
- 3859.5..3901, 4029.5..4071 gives 1.80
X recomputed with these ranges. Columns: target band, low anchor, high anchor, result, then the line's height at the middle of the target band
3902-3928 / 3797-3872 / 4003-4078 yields 0.6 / 17.2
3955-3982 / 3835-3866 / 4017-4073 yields 7.0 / 19.2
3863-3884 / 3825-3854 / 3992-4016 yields 1.0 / 14.1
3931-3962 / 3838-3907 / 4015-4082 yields 4.8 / 17.8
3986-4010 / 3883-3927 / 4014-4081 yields -2.9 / 20.7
